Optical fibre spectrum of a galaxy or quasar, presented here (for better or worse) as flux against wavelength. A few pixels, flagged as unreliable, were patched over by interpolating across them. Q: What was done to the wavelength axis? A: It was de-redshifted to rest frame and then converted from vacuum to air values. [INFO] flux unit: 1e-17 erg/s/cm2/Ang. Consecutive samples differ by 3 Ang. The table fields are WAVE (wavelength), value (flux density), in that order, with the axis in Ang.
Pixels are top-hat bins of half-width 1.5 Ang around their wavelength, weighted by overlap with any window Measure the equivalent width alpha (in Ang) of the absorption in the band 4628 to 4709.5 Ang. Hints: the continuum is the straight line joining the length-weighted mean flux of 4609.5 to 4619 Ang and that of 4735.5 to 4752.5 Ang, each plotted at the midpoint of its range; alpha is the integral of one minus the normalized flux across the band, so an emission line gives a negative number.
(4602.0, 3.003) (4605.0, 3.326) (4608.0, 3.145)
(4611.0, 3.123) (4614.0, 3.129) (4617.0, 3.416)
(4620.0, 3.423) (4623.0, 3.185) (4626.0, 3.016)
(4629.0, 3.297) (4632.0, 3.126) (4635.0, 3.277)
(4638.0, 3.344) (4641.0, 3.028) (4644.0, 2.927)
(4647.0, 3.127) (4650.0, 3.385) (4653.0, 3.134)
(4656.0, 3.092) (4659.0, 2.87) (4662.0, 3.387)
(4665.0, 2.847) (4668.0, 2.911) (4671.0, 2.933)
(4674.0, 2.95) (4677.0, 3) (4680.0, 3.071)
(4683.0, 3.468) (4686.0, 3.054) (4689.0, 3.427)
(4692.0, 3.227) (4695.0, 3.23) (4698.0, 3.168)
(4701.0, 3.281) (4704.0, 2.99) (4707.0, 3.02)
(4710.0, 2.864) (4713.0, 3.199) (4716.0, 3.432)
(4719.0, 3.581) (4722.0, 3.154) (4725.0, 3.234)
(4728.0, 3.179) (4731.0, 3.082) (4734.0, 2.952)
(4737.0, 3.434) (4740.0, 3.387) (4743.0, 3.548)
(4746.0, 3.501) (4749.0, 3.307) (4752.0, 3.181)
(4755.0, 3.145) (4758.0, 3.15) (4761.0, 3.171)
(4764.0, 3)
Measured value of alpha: 4.4 Ang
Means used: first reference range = 3.23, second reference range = 3.41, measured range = 3.13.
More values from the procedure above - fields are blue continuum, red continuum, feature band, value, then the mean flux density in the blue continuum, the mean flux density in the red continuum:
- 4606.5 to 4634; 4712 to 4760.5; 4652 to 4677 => 1.72 Ang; 3.21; 3.28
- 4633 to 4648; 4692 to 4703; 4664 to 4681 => 1.24 Ang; 3.14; 3.22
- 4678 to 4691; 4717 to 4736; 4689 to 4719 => 0.34 Ang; 3.24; 3.21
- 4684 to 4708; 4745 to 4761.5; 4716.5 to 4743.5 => -0.52 Ang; 3.18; 3.24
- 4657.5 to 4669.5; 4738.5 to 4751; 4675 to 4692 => -0.49 Ang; 3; 3.43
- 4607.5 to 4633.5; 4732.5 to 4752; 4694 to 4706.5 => 0.54 Ang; 3.21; 3.34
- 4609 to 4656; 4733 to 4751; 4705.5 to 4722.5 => 0.55 Ang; 3.19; 3.36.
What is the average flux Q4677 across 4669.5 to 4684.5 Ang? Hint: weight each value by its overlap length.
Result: 3.08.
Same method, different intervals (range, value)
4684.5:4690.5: 3.24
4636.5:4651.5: 3.16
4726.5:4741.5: 3.21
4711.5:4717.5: 3.32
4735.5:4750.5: 3.44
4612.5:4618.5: 3.27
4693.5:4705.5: 3.17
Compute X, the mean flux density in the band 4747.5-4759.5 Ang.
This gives 3.2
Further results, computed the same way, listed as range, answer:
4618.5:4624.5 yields 3.3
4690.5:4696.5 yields 3.23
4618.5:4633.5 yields 3.21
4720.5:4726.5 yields 3.19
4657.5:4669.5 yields 3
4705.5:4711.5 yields 2.94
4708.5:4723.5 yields 3.25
